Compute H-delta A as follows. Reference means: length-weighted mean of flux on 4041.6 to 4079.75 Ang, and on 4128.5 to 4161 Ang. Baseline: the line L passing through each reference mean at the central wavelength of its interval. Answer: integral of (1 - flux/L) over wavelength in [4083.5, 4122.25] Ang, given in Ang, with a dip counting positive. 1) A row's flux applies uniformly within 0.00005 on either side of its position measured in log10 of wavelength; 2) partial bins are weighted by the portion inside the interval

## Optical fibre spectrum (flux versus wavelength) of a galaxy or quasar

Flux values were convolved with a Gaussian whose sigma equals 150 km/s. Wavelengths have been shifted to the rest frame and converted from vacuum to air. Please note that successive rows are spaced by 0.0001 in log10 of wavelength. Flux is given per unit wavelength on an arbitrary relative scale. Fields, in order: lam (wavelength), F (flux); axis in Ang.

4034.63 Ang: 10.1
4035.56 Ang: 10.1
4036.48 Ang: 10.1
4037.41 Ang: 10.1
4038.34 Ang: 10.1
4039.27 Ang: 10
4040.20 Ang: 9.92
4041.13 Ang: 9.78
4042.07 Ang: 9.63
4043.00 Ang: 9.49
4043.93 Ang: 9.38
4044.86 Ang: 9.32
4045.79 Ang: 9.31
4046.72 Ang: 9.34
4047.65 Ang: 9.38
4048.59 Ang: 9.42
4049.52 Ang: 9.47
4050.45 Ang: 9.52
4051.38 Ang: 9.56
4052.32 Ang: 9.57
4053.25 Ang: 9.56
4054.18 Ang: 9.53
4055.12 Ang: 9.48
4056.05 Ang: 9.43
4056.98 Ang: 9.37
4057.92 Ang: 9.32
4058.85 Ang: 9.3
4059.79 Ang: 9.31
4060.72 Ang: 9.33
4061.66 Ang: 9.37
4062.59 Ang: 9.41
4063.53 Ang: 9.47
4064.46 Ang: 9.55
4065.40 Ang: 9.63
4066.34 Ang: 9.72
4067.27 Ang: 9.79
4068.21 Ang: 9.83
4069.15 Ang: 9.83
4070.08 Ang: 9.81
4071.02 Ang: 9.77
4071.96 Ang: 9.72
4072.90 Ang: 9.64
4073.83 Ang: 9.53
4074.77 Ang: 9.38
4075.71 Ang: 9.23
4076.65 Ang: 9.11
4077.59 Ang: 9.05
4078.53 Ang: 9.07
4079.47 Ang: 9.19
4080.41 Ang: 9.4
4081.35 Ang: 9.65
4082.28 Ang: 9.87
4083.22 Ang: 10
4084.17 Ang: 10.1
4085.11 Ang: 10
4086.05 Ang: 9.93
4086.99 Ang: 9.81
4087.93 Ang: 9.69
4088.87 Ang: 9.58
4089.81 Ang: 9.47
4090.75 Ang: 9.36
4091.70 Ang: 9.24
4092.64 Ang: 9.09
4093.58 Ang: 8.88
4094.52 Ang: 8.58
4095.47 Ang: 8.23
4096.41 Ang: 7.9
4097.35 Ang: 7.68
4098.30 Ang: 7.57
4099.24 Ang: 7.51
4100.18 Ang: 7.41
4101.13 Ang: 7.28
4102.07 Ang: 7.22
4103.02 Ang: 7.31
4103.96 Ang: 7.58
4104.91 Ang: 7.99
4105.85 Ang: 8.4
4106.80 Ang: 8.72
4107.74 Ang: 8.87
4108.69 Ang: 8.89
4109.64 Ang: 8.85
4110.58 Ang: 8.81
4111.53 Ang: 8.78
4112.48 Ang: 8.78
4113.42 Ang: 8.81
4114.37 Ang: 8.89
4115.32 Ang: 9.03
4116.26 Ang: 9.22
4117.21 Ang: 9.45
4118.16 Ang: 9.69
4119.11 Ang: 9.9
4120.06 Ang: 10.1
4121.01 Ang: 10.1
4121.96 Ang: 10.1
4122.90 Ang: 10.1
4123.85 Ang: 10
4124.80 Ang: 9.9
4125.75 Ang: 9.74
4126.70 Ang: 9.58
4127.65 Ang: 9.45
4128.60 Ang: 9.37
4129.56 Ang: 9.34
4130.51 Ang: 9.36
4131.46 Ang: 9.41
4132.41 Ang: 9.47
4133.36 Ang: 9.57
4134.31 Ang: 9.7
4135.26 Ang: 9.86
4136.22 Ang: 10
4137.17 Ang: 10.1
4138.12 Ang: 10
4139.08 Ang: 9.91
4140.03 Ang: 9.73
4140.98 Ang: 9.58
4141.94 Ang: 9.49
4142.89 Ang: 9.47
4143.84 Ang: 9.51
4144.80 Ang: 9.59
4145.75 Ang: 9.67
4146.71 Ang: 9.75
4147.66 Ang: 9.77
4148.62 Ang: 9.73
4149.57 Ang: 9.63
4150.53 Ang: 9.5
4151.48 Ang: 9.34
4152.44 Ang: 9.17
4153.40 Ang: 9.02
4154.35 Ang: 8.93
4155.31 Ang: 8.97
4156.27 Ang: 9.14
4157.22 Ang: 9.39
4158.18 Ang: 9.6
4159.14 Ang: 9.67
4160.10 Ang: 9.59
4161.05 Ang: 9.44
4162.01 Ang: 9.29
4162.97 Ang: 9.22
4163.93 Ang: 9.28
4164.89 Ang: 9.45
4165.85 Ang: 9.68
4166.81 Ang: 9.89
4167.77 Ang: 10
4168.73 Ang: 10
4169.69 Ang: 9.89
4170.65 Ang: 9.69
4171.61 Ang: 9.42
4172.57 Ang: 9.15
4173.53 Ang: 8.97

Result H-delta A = 2.7 Ang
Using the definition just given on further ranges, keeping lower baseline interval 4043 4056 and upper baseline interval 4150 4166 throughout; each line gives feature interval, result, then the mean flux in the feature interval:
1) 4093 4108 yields 2.3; 7.94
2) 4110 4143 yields -0.7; 9.57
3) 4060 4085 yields -0.4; 9.56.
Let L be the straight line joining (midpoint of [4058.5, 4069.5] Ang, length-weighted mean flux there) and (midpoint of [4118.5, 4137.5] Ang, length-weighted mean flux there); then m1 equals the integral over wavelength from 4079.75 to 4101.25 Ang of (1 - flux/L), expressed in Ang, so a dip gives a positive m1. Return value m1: 1.4 Ang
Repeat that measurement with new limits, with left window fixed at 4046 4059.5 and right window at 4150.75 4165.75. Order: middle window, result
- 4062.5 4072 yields -0.27 Ang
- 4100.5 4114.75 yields 1.58 Ang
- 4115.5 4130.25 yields -0.57 Ang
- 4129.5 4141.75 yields -0.47 Ang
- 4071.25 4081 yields 0.07 Ang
